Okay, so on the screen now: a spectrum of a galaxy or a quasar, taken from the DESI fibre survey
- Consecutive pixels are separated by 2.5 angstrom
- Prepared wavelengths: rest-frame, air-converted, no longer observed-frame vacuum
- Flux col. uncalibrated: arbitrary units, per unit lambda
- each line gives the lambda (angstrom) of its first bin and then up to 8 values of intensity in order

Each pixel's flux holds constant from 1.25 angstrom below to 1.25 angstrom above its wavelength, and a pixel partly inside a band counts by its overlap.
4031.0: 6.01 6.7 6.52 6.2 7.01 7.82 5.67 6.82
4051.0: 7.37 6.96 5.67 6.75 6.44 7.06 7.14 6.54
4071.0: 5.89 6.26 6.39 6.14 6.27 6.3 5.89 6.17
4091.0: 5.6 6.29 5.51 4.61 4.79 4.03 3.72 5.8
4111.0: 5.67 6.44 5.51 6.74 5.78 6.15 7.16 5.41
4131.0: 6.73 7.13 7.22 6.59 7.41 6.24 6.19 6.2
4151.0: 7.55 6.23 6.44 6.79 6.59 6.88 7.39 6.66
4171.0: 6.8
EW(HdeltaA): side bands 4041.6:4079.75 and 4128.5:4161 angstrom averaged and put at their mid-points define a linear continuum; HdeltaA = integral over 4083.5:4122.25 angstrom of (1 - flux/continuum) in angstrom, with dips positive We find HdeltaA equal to 6.5 angstrom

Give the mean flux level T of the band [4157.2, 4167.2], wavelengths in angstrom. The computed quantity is 6.91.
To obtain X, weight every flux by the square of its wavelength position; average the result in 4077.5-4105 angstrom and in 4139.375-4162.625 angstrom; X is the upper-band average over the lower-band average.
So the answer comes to 1.2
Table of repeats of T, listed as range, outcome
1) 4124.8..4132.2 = 6.43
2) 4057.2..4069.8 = 6.78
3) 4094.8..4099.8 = 5.05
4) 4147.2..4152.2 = 6.86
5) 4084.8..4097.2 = 5.89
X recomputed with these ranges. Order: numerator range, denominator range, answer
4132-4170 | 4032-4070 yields 1.06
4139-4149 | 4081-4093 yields 1.11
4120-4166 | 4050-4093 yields 1.07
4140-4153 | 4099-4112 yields 1.43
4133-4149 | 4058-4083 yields 1.07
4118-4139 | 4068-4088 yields 1.08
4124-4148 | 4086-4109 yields 1.31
